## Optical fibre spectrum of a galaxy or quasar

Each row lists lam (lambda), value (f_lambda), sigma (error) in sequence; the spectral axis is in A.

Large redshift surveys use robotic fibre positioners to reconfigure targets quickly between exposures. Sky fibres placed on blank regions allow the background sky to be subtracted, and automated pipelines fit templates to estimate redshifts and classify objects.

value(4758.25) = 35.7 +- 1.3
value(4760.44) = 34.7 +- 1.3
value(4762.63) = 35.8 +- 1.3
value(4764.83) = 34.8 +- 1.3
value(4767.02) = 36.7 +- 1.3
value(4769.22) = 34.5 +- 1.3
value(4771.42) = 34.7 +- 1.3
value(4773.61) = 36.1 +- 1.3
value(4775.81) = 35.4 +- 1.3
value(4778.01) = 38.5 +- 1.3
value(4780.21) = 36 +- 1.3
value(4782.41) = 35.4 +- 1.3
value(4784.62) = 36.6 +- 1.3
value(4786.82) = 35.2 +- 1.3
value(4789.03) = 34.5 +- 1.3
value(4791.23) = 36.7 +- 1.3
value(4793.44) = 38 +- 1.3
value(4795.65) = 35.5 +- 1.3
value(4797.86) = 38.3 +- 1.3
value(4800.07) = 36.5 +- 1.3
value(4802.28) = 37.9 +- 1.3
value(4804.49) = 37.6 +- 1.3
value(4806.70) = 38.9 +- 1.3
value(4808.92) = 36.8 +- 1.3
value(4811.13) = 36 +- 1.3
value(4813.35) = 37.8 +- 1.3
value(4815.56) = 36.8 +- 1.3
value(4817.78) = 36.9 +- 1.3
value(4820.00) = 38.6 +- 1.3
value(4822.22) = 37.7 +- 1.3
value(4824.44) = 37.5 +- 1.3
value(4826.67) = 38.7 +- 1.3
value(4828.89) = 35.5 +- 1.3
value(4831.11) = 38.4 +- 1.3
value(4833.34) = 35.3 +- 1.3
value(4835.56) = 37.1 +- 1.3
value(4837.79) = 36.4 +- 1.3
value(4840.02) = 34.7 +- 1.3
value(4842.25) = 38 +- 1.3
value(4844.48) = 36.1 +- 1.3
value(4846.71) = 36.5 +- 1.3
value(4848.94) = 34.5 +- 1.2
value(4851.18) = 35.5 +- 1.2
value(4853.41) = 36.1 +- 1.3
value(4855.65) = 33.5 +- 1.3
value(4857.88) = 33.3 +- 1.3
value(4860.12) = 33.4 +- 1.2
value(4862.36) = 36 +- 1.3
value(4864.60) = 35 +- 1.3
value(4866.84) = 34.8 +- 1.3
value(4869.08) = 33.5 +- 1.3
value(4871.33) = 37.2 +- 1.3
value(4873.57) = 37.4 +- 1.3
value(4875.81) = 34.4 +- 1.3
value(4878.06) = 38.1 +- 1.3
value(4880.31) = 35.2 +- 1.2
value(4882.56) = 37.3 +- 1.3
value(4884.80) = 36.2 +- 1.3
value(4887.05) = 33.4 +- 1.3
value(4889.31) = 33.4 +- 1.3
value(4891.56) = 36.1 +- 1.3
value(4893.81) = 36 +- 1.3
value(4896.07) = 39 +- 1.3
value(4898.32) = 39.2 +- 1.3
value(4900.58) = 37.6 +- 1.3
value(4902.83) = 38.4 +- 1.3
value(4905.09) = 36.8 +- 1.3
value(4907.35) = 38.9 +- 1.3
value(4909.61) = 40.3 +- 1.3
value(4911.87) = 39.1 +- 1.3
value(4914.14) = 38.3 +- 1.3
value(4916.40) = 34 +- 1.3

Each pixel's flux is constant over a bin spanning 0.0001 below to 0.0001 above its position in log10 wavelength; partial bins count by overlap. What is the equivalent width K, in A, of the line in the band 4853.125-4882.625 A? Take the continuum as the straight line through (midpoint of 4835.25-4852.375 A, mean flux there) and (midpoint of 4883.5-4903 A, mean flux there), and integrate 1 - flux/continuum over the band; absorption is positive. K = 0.8 A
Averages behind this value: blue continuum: 36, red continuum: 36.5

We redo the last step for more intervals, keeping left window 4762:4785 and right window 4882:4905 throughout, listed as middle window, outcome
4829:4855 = 0.1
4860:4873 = 0.5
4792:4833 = -1.4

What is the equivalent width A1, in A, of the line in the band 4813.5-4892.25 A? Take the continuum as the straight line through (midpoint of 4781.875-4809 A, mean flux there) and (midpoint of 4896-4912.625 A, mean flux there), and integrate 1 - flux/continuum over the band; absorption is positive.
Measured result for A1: 3.71 A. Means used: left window 36.8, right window 38.7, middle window 36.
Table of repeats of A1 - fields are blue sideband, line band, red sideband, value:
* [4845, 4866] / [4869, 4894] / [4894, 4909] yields 0.7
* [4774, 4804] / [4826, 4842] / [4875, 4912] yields 0.0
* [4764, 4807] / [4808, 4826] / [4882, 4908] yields -0.4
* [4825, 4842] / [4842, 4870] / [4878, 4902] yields 1.2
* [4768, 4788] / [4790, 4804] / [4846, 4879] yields -0.6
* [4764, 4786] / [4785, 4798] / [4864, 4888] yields -0.1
